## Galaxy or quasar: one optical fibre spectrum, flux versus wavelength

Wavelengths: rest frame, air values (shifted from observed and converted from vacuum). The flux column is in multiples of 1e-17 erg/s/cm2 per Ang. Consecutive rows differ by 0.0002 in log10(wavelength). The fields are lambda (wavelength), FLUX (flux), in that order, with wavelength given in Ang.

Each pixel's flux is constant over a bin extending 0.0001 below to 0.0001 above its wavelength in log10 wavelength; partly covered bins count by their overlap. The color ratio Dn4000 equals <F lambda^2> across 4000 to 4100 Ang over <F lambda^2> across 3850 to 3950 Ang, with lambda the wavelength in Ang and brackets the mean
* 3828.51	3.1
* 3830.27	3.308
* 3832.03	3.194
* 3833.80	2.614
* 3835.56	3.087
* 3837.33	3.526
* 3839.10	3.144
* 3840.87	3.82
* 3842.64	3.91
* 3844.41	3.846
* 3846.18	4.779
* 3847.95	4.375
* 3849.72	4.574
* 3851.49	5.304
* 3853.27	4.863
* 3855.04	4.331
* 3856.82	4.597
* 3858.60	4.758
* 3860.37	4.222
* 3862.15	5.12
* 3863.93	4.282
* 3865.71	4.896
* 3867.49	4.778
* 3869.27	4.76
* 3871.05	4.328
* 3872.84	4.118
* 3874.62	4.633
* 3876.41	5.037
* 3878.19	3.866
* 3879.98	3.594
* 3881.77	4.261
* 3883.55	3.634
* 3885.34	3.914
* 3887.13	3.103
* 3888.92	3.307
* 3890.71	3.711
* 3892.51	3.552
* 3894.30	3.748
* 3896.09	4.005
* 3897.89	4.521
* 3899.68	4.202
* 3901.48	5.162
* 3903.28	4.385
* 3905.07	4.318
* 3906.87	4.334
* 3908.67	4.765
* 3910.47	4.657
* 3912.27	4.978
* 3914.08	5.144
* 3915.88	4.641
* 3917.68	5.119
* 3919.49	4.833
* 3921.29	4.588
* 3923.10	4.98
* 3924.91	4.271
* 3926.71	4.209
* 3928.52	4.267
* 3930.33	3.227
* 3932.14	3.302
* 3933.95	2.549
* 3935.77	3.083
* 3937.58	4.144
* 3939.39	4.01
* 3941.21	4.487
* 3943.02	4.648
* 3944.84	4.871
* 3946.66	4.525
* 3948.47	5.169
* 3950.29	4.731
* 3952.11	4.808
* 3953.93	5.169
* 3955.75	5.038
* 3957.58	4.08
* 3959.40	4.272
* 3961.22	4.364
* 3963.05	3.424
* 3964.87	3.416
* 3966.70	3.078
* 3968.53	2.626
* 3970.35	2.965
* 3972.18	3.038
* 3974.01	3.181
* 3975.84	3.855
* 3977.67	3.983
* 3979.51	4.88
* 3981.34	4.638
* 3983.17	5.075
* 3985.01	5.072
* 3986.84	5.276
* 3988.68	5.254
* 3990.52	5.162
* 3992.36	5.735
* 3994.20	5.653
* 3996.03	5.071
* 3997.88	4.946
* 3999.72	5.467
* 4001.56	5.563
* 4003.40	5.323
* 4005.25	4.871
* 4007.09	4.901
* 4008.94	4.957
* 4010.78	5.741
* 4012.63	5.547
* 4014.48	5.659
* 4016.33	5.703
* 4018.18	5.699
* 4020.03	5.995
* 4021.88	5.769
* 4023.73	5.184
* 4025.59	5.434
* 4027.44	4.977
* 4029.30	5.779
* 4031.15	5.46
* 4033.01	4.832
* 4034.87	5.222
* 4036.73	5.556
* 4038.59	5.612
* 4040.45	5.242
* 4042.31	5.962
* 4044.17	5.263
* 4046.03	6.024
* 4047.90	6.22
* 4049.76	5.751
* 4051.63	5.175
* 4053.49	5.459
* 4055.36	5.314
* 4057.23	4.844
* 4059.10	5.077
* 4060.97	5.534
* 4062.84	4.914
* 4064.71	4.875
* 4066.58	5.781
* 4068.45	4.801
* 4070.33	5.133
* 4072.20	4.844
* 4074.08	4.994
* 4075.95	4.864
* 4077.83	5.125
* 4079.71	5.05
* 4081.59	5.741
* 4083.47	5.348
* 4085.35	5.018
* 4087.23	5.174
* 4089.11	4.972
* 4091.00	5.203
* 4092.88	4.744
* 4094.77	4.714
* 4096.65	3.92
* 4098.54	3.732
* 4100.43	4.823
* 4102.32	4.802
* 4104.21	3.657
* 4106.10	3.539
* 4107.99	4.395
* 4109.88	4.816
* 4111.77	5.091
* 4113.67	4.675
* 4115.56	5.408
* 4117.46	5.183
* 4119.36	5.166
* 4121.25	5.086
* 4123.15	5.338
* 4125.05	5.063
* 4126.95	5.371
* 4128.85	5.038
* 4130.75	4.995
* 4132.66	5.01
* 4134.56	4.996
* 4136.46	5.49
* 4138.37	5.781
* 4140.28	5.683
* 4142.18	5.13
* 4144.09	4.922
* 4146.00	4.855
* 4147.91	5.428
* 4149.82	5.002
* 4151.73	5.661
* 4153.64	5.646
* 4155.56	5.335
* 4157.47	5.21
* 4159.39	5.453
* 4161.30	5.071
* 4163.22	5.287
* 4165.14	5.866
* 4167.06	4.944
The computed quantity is 1.31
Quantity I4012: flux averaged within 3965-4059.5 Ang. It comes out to 5.07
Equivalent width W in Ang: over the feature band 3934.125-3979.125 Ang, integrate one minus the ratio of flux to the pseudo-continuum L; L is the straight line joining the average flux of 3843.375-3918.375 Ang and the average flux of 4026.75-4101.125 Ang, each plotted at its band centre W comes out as 6.6 Ang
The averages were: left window 4.39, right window 5.18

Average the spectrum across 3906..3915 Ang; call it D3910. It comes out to 4.77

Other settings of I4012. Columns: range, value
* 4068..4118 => 4.8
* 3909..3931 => 4.59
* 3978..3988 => 4.93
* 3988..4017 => 5.34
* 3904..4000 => 4.4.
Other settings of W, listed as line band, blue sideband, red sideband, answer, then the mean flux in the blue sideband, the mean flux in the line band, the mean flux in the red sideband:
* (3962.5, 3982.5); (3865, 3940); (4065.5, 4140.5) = 4.0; 4.21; 3.58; 4.96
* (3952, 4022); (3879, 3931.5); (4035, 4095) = 0.6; 4.25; 4.74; 5.27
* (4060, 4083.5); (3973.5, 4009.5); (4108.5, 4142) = -0.3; 4.96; 5.15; 5.18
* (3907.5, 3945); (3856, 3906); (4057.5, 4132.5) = 0.6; 4.24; 4.31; 4.92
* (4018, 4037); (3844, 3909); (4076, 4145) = -2.8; 4.32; 5.43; 4.95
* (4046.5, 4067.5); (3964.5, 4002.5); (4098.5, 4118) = -3.8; 4.49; 5.37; 4.58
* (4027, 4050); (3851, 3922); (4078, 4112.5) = -4.5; 4.4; 5.54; 4.71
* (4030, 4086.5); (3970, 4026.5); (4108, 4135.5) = -2.8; 5.04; 5.3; 5.06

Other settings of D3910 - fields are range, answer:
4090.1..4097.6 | 4.64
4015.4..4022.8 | 5.79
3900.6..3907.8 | 4.55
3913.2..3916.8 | 4.9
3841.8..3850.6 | 4.3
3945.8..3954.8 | 4.88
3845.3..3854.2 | 4.78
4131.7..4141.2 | 5.39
